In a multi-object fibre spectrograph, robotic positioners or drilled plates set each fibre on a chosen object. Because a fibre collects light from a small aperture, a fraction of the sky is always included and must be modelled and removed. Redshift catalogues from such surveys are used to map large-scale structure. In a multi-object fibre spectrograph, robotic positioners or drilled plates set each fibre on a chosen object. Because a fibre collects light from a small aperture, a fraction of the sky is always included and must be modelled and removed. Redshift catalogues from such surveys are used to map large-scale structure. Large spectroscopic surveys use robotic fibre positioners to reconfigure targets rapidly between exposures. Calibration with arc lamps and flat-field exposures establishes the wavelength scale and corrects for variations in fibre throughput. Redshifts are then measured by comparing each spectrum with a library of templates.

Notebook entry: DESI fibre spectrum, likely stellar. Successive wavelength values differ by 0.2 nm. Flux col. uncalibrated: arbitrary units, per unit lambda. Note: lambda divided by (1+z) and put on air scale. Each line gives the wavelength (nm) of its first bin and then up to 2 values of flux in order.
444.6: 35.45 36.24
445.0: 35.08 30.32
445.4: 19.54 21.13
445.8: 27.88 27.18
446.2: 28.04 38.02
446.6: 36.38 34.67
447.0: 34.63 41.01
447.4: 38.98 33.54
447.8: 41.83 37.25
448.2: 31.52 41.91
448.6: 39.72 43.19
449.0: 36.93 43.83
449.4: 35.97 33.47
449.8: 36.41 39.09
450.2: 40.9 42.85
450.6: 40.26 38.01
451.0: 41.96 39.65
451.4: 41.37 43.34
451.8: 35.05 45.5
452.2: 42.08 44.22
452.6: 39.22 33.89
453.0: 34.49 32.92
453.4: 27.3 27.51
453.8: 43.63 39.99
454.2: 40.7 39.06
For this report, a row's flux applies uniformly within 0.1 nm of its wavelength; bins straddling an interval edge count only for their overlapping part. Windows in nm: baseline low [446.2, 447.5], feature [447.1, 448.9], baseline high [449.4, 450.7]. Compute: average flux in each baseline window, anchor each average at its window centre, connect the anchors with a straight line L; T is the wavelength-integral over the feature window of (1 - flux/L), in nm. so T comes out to -0.07 nm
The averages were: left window 36.6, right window 38.6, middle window 38.8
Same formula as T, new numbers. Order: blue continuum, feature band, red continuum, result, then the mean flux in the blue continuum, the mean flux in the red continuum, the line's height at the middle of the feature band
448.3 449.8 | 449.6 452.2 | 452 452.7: 0.05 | 39.1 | 42.4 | 40.9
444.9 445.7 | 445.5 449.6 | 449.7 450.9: -0.40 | 26.5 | 39.6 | 32.4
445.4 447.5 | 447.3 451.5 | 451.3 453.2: -0.36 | 32.2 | 39.5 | 35.9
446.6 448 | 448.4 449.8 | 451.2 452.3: 0.00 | 37.4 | 41.3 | 39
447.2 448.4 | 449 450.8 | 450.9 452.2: 0.03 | 37.4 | 41.2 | 39.6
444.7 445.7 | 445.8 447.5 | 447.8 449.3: -0.06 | 28.5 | 39.4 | 33.2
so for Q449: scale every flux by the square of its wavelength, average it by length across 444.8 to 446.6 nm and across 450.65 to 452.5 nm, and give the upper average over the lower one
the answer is 1.4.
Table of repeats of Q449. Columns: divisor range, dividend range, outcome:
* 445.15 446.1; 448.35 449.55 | 1.62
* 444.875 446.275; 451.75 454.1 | 1.41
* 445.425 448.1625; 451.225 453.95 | 1.16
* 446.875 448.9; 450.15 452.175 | 1.08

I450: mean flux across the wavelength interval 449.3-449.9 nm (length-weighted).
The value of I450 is 35.3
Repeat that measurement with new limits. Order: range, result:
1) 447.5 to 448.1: 37.5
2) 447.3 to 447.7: 36.3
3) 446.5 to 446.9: 35.5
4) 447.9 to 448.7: 37.6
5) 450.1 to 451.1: 40.8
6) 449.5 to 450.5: 38.5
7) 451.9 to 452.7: 42.8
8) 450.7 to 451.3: 39.9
